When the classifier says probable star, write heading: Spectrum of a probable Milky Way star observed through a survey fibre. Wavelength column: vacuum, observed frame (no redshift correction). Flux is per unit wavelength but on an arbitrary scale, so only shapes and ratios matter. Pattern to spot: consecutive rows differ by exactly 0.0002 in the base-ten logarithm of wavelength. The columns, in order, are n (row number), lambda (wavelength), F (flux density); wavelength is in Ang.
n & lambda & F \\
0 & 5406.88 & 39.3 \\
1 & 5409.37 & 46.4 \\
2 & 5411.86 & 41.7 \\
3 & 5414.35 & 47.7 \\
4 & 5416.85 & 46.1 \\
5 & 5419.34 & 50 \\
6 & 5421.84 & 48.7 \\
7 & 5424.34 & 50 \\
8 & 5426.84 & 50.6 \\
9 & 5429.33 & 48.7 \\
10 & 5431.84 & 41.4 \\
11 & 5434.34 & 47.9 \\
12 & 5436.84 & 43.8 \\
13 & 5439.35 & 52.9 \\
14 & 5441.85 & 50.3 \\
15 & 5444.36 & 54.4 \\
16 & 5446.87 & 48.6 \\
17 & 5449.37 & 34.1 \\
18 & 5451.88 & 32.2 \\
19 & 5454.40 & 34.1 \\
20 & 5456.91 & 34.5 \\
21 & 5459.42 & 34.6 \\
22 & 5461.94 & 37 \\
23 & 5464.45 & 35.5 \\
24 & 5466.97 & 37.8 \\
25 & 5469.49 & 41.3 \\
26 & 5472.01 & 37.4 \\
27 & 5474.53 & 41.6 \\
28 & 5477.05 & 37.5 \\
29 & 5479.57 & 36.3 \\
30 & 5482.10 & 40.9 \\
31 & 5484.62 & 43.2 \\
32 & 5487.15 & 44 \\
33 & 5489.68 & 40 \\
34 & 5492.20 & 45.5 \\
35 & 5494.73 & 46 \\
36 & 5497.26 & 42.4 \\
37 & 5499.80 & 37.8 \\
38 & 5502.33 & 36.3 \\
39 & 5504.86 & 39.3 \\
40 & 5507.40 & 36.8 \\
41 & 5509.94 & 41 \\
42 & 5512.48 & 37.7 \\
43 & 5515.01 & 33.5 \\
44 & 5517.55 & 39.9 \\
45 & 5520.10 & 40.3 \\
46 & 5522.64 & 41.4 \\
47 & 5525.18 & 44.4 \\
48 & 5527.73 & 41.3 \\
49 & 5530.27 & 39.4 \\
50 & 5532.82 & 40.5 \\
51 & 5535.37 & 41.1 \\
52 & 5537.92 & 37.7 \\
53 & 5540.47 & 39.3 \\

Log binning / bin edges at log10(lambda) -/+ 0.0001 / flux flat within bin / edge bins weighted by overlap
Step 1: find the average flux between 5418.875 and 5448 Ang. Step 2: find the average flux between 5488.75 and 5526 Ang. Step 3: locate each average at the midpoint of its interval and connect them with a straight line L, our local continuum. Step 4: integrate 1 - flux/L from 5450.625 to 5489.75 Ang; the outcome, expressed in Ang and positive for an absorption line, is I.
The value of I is 5.7 Ang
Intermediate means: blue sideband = 48.9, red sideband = 40.1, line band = 37.9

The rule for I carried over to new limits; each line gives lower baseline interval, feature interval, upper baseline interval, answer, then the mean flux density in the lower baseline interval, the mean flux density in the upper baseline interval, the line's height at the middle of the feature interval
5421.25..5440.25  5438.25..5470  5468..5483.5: 2.2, 47.9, 39.2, 43.4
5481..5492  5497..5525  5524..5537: 1.9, 42.4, 41.2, 41.7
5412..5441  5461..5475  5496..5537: 1.8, 47.8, 39.5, 44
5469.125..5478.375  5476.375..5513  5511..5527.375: -0.9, 39.3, 39.7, 39.4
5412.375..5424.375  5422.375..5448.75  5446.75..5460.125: -4.4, 47.9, 35.4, 41.8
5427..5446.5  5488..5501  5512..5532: 0.1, 48.6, 39.8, 42.7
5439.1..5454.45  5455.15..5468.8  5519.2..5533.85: 2.3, 44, 41.3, 43.4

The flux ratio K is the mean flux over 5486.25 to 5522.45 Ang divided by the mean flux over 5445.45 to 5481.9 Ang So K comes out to 1.07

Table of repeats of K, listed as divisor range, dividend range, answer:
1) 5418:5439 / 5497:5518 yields 0.80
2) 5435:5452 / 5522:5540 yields 0.88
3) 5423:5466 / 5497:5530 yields 0.92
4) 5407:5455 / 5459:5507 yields 0.87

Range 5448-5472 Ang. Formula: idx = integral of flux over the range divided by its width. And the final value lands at 35.8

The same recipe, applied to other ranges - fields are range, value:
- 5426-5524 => 40.9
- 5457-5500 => 39.8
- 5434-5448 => 49.8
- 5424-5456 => 45.1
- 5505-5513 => 38.6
